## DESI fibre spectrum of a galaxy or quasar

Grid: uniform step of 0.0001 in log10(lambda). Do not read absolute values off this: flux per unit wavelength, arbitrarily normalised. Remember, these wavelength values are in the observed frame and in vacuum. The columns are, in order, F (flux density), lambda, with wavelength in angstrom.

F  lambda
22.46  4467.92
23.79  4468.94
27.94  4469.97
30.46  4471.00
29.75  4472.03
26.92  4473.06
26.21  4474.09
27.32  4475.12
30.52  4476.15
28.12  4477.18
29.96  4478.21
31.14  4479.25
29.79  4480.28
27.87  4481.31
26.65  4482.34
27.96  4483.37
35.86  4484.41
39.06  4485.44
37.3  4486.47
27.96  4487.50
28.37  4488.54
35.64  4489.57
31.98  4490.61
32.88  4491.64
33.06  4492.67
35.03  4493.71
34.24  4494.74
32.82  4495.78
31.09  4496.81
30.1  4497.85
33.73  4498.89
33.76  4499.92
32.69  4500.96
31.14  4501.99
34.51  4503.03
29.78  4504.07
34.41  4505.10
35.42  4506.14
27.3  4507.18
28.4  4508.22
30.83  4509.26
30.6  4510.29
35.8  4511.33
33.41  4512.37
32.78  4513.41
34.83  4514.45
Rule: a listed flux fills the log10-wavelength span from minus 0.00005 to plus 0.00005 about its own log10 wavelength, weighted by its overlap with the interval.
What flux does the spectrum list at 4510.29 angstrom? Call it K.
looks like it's 30.6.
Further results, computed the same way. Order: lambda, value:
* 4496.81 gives 31.09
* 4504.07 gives 29.78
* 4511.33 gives 35.8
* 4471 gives 30.46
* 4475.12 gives 27.32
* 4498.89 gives 33.73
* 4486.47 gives 37.3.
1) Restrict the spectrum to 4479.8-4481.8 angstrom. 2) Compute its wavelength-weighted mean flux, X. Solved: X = 28.9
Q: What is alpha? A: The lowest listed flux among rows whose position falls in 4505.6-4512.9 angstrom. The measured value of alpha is 27.3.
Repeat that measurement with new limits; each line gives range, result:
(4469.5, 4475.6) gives 26.21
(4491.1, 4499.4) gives 30.1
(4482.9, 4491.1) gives 27.96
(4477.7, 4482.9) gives 26.65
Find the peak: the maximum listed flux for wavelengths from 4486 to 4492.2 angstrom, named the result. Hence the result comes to 37.3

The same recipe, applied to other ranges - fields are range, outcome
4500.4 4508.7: 35.42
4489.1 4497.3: 35.64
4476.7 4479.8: 31.14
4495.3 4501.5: 33.76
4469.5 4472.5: 30.46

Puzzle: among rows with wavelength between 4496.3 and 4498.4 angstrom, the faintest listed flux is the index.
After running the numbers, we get 30.1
